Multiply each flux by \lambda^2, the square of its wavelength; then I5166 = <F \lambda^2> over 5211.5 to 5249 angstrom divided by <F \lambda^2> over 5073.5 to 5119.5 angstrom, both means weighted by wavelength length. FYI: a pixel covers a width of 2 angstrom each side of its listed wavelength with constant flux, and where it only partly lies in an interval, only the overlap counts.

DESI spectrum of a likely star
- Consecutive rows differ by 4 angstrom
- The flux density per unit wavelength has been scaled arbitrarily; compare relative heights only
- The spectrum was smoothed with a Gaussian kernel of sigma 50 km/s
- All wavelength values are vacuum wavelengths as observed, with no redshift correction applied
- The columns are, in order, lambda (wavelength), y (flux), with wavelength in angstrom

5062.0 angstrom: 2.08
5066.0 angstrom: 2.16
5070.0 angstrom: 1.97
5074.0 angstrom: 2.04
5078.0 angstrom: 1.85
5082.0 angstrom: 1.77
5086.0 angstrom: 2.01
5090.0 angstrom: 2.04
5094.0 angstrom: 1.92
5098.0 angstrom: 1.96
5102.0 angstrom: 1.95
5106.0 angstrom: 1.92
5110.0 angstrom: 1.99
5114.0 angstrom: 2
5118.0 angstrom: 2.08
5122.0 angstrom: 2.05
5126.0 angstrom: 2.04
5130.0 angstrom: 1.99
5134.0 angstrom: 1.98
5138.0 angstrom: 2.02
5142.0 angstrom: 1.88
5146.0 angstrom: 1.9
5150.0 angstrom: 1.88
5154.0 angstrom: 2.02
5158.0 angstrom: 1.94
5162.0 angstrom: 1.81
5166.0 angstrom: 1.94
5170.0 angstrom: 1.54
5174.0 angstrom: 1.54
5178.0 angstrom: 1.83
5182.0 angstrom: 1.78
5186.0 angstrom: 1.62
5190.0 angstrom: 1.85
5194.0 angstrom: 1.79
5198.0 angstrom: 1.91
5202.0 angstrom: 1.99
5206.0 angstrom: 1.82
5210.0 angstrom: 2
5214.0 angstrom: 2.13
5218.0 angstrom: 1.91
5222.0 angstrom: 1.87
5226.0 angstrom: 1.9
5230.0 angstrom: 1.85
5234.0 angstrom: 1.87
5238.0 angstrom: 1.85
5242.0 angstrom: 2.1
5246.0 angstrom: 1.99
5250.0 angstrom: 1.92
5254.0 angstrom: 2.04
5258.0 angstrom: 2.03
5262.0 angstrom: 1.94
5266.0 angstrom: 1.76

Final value 1.04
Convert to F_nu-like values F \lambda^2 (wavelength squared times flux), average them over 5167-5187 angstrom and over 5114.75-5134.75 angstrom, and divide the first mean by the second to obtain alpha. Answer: 0.84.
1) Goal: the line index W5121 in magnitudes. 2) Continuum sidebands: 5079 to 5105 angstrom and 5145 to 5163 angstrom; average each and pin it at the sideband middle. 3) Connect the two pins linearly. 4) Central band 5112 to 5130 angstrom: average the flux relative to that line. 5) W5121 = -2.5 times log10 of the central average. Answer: -0.060 mag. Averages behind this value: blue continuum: 1.94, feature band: 2.04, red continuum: 1.92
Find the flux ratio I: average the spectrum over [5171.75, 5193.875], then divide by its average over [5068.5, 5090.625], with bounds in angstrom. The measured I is 0.89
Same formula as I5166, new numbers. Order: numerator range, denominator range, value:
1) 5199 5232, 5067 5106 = 1.04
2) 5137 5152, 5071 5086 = 1.03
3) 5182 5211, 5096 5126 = 0.96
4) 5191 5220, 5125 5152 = 1.02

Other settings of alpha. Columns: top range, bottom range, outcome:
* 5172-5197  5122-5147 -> 0.90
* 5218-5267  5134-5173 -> 1.06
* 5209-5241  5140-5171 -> 1.06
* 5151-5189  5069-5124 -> 0.93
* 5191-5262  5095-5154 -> 1.02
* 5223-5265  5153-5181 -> 1.12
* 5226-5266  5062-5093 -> 1.05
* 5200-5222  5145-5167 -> 1.05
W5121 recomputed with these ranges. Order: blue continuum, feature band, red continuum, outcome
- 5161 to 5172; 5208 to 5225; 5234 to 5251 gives -0.047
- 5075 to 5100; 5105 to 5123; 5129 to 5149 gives -0.039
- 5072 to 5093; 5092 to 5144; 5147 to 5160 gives -0.023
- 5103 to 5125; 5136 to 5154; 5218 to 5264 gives 0.033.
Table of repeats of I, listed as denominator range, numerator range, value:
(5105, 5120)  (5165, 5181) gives 0.85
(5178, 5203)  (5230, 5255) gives 1.07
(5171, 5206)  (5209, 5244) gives 1.09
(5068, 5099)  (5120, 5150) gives 1.01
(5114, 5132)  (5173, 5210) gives 0.89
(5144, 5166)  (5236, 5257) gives 1.04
